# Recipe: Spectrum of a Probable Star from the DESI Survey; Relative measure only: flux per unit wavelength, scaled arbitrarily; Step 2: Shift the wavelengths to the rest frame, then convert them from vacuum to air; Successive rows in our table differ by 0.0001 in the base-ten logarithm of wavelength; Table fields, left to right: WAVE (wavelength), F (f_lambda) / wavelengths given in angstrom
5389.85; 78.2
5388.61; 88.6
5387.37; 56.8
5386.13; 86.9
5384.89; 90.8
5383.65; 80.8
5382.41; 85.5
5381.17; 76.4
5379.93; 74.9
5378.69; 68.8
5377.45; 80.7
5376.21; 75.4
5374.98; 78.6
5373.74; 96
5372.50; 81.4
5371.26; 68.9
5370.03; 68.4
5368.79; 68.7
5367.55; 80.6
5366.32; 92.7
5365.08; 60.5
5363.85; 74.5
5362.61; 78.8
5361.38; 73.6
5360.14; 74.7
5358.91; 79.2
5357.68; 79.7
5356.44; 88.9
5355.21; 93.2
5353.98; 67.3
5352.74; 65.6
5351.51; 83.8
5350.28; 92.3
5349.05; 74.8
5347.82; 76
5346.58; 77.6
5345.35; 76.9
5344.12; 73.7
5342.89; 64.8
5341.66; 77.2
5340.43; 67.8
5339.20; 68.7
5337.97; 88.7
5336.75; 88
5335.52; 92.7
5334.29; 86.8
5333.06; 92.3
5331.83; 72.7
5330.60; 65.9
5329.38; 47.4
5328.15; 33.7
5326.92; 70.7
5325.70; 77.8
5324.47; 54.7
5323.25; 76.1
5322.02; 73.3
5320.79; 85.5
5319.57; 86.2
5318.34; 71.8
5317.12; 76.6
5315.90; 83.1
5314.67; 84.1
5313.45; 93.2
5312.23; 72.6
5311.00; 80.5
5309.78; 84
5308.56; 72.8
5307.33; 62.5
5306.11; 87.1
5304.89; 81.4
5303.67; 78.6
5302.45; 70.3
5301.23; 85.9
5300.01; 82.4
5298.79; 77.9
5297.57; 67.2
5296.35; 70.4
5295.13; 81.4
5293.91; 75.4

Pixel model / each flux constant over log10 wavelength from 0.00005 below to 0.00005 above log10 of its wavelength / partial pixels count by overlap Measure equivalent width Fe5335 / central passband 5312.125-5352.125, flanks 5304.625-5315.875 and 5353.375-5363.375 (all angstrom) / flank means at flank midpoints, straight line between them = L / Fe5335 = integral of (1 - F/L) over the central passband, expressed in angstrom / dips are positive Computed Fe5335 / 1.8 angstrom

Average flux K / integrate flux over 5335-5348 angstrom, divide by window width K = 77.4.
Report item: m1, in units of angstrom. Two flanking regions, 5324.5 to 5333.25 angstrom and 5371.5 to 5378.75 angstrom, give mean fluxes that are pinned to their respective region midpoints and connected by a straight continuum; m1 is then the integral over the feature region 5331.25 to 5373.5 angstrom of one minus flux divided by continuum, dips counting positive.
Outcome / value -3.7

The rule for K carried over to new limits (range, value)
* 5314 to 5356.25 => 75.7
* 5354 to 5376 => 78.4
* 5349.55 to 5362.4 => 79.8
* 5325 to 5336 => 70.7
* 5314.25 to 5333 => 71.1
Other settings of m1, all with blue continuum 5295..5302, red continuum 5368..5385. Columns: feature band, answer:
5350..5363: -0.30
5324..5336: 1.24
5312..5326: -0.14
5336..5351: 0.03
